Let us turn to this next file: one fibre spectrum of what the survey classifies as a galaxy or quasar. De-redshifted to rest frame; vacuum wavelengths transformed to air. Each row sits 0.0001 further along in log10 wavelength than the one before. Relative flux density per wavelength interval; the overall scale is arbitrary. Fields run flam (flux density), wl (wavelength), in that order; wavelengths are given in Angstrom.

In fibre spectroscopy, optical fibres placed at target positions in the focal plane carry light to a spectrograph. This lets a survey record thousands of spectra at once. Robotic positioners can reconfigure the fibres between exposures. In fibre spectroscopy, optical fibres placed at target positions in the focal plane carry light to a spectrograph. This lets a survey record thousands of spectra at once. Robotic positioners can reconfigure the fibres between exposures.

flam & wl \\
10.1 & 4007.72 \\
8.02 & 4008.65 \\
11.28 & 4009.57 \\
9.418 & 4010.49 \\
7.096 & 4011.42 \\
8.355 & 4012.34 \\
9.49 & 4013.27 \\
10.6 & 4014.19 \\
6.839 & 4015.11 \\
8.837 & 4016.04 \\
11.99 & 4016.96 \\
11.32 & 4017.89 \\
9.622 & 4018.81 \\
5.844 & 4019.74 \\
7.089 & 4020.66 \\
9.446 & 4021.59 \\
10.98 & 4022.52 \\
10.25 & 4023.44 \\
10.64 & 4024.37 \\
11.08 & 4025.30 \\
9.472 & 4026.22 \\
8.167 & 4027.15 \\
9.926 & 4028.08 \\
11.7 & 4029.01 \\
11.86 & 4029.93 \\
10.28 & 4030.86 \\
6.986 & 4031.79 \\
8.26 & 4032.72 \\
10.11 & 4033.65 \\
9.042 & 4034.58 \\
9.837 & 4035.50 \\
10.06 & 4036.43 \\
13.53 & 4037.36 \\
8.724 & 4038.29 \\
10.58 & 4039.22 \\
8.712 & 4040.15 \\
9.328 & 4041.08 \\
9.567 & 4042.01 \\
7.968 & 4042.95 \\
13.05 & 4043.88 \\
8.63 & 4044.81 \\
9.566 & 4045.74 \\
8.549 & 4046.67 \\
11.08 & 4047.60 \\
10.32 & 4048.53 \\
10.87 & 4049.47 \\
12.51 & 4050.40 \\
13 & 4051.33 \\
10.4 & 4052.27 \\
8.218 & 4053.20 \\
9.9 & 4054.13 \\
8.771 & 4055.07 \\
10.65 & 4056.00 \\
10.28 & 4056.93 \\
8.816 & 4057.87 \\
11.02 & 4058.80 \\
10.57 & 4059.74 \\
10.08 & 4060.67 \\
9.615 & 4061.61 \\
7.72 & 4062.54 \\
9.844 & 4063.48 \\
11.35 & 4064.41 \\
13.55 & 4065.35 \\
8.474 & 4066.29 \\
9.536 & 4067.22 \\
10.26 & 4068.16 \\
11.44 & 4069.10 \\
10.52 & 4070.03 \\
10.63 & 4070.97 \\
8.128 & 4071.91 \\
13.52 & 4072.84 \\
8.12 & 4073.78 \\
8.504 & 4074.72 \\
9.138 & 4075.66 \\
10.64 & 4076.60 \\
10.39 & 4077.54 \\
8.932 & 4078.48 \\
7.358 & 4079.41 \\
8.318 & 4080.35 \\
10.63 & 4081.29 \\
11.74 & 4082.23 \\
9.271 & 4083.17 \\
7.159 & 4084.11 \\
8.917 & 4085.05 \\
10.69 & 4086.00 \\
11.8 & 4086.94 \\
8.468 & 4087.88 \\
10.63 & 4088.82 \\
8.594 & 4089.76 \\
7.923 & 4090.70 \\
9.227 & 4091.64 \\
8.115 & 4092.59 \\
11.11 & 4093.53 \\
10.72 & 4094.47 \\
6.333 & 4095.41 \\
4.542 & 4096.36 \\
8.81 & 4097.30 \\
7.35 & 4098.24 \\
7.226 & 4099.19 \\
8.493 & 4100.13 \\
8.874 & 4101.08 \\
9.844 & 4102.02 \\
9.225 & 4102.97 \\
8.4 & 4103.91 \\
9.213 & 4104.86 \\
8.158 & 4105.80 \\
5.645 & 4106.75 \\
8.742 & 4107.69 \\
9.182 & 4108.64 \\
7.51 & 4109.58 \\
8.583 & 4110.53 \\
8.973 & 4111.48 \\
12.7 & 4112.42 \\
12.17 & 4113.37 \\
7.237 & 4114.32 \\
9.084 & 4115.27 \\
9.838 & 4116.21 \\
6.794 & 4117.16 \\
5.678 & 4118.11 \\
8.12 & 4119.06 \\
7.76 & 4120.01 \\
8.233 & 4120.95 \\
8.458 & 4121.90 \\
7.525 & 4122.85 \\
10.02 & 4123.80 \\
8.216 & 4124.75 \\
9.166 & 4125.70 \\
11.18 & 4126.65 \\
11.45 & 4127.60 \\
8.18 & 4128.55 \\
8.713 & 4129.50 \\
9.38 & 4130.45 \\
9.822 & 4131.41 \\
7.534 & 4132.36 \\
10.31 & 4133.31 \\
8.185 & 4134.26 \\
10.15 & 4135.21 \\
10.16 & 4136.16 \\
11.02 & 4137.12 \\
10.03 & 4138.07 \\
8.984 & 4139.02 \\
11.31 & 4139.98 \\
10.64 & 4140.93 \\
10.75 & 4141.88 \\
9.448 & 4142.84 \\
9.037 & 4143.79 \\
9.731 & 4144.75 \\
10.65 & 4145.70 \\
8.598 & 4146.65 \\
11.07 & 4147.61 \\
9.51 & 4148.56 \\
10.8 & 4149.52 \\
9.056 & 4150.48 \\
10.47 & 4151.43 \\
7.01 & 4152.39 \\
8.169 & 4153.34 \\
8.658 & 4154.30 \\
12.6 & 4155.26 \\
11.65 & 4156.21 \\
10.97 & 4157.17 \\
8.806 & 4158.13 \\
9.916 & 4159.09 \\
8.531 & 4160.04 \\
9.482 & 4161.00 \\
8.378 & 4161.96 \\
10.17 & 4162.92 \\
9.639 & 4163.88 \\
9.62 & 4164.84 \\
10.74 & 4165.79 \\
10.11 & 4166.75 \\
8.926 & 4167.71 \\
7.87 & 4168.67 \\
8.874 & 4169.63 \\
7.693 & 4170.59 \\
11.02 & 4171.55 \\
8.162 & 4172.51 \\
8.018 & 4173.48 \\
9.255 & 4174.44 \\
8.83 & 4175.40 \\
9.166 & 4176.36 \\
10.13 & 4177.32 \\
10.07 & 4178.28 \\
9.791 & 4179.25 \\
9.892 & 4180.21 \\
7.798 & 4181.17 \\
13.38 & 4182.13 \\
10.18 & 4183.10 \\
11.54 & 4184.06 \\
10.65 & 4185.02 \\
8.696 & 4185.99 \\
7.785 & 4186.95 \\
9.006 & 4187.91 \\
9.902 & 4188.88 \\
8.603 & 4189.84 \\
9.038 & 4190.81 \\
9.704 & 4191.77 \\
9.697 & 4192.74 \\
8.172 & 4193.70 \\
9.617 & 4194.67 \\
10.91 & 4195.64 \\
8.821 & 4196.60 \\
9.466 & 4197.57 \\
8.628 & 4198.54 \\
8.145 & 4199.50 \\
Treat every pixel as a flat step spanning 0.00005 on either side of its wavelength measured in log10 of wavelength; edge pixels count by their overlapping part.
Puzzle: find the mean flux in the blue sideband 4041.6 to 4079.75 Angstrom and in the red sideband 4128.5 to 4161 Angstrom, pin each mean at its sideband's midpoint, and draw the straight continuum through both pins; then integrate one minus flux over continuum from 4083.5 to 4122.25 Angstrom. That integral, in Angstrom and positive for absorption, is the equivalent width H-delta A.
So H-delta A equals 4.8 Angstrom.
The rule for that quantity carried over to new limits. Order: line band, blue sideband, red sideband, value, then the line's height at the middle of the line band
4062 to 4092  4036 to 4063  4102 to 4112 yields -1.4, 9.3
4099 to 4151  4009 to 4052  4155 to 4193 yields 2.6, 9.67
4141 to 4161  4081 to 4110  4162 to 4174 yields -1.5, 9.1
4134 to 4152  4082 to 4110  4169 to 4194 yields -1.7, 9.1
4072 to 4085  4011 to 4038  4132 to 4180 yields 0.2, 9.61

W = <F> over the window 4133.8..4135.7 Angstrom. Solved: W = 9.21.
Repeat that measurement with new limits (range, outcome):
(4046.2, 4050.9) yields 10.7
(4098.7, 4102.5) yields 8.59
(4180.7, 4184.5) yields 10.7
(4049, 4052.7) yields 11.7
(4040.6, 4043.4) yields 8.93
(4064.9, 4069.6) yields 10.6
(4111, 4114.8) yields 10.3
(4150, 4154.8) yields 8.69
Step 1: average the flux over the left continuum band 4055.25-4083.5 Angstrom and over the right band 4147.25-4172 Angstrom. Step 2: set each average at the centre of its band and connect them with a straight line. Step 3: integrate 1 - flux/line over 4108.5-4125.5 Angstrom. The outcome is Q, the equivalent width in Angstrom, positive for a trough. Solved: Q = 1.9 Angstrom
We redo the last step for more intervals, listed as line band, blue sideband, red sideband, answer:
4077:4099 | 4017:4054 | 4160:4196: 1.8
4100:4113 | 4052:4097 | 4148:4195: 1.0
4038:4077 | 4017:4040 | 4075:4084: -1.8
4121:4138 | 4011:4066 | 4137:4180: 0.5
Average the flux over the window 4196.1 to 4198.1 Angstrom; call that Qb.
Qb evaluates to 9.15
